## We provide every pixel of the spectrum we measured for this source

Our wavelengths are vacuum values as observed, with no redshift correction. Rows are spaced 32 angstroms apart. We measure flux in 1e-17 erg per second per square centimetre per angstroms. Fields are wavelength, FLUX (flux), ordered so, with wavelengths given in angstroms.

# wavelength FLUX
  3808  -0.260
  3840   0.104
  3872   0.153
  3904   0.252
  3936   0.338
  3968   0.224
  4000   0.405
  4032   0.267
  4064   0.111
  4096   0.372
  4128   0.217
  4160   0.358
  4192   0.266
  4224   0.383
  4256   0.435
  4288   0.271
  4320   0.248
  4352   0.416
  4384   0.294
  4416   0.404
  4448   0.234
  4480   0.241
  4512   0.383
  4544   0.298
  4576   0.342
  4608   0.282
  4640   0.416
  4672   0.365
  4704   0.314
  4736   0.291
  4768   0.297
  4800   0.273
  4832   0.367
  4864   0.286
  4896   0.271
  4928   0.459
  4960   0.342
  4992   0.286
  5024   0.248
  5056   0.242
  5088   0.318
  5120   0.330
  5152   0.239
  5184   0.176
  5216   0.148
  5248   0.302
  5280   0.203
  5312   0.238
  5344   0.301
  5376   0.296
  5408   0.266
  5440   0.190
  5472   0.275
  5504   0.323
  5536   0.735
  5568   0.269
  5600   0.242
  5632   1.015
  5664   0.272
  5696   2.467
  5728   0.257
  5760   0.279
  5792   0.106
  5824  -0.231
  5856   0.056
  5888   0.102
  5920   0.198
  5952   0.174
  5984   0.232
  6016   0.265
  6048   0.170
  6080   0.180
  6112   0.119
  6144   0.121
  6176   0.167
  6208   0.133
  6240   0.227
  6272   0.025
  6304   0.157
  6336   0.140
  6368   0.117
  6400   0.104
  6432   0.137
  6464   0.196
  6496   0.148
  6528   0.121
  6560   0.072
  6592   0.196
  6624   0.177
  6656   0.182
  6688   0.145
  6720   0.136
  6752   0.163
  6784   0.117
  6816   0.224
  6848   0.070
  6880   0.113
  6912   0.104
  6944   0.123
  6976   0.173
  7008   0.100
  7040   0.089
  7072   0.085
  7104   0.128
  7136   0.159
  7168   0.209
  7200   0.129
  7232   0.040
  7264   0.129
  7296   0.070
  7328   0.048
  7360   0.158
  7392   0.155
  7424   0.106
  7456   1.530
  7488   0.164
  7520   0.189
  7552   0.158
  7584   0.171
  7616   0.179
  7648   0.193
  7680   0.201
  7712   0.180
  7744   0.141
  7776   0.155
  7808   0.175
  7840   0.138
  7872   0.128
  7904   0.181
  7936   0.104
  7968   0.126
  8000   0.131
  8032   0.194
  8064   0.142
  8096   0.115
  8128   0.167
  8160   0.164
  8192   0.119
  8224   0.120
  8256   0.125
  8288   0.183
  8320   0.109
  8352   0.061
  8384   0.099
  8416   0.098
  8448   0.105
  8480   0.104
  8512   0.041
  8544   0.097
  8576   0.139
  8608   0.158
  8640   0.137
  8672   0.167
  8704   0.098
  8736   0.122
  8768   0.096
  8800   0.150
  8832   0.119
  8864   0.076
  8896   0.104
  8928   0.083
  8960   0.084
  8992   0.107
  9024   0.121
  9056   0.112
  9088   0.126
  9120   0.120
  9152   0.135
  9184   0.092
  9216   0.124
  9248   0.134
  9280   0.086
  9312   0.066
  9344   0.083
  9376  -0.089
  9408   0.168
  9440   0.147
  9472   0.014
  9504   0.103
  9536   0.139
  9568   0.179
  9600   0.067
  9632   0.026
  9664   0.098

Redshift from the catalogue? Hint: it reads 0.14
